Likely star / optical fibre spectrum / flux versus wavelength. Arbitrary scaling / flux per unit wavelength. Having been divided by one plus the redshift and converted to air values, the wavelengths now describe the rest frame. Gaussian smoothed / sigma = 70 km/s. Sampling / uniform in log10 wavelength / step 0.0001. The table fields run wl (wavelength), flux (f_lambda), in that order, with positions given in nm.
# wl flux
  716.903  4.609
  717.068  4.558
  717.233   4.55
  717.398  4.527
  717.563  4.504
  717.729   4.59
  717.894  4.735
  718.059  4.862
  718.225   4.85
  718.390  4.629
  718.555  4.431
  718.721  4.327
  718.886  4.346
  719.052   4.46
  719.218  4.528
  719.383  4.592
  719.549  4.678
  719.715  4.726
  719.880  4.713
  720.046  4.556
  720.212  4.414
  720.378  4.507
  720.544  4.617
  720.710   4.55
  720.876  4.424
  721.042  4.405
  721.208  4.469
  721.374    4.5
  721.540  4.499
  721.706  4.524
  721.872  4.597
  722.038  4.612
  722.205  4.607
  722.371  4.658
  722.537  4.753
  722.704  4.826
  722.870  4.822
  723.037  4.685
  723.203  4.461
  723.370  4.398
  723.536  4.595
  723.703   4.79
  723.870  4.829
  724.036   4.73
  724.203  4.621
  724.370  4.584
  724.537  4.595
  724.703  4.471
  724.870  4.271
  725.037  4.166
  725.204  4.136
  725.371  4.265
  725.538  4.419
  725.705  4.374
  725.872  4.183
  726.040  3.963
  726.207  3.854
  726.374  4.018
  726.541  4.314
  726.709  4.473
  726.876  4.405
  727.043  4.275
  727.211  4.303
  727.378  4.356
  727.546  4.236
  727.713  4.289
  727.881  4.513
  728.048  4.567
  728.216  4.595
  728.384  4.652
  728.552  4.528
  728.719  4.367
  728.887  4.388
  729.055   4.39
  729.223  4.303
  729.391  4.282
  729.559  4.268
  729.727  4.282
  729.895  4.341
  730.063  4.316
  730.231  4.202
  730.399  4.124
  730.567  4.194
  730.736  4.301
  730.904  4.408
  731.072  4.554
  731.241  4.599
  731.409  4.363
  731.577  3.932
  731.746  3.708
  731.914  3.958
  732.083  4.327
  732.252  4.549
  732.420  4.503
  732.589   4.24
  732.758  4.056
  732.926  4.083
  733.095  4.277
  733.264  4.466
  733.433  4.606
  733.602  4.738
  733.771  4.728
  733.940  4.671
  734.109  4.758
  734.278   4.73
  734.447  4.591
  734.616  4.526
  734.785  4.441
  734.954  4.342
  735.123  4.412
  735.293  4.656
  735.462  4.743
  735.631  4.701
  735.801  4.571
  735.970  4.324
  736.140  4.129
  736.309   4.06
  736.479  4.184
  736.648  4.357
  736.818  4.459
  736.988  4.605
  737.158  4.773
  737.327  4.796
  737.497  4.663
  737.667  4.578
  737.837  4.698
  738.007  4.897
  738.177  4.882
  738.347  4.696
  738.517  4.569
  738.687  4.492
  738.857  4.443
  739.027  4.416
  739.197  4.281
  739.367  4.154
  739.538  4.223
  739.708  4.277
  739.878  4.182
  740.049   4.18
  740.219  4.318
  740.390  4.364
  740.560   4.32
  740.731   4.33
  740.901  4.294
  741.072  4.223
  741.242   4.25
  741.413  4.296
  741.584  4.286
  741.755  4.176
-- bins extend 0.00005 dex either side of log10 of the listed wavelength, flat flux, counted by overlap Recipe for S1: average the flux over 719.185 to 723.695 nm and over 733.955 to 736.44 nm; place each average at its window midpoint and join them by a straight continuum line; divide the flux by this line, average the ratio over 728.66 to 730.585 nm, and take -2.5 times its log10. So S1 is 0.06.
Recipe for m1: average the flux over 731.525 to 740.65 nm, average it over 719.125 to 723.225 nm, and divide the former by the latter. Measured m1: 1.0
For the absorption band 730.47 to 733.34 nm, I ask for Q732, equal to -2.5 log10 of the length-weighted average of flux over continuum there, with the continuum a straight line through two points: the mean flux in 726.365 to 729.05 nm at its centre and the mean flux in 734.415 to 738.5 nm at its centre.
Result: 0.05 mag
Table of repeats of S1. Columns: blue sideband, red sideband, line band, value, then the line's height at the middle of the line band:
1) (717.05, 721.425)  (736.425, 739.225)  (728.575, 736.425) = 0.05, 4.58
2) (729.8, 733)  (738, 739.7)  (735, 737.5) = -0.02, 4.4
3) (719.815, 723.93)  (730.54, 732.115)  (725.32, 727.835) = 0.04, 4.41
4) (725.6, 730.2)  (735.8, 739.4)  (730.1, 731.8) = 0.03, 4.38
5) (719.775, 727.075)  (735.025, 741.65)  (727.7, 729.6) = 0.01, 4.46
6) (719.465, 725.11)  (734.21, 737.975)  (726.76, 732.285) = 0.05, 4.55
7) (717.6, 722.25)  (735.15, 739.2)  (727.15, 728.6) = 0.03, 4.55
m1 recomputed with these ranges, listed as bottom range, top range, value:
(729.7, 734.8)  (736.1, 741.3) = 1.01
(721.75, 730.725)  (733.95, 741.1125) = 1.01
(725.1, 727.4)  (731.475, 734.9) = 1.04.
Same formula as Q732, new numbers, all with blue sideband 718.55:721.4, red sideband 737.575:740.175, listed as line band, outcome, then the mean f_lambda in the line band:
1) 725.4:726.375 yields 0.09 mag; 4.15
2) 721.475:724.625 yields -0.03 mag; 4.64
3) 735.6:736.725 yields 0.04 mag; 4.31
